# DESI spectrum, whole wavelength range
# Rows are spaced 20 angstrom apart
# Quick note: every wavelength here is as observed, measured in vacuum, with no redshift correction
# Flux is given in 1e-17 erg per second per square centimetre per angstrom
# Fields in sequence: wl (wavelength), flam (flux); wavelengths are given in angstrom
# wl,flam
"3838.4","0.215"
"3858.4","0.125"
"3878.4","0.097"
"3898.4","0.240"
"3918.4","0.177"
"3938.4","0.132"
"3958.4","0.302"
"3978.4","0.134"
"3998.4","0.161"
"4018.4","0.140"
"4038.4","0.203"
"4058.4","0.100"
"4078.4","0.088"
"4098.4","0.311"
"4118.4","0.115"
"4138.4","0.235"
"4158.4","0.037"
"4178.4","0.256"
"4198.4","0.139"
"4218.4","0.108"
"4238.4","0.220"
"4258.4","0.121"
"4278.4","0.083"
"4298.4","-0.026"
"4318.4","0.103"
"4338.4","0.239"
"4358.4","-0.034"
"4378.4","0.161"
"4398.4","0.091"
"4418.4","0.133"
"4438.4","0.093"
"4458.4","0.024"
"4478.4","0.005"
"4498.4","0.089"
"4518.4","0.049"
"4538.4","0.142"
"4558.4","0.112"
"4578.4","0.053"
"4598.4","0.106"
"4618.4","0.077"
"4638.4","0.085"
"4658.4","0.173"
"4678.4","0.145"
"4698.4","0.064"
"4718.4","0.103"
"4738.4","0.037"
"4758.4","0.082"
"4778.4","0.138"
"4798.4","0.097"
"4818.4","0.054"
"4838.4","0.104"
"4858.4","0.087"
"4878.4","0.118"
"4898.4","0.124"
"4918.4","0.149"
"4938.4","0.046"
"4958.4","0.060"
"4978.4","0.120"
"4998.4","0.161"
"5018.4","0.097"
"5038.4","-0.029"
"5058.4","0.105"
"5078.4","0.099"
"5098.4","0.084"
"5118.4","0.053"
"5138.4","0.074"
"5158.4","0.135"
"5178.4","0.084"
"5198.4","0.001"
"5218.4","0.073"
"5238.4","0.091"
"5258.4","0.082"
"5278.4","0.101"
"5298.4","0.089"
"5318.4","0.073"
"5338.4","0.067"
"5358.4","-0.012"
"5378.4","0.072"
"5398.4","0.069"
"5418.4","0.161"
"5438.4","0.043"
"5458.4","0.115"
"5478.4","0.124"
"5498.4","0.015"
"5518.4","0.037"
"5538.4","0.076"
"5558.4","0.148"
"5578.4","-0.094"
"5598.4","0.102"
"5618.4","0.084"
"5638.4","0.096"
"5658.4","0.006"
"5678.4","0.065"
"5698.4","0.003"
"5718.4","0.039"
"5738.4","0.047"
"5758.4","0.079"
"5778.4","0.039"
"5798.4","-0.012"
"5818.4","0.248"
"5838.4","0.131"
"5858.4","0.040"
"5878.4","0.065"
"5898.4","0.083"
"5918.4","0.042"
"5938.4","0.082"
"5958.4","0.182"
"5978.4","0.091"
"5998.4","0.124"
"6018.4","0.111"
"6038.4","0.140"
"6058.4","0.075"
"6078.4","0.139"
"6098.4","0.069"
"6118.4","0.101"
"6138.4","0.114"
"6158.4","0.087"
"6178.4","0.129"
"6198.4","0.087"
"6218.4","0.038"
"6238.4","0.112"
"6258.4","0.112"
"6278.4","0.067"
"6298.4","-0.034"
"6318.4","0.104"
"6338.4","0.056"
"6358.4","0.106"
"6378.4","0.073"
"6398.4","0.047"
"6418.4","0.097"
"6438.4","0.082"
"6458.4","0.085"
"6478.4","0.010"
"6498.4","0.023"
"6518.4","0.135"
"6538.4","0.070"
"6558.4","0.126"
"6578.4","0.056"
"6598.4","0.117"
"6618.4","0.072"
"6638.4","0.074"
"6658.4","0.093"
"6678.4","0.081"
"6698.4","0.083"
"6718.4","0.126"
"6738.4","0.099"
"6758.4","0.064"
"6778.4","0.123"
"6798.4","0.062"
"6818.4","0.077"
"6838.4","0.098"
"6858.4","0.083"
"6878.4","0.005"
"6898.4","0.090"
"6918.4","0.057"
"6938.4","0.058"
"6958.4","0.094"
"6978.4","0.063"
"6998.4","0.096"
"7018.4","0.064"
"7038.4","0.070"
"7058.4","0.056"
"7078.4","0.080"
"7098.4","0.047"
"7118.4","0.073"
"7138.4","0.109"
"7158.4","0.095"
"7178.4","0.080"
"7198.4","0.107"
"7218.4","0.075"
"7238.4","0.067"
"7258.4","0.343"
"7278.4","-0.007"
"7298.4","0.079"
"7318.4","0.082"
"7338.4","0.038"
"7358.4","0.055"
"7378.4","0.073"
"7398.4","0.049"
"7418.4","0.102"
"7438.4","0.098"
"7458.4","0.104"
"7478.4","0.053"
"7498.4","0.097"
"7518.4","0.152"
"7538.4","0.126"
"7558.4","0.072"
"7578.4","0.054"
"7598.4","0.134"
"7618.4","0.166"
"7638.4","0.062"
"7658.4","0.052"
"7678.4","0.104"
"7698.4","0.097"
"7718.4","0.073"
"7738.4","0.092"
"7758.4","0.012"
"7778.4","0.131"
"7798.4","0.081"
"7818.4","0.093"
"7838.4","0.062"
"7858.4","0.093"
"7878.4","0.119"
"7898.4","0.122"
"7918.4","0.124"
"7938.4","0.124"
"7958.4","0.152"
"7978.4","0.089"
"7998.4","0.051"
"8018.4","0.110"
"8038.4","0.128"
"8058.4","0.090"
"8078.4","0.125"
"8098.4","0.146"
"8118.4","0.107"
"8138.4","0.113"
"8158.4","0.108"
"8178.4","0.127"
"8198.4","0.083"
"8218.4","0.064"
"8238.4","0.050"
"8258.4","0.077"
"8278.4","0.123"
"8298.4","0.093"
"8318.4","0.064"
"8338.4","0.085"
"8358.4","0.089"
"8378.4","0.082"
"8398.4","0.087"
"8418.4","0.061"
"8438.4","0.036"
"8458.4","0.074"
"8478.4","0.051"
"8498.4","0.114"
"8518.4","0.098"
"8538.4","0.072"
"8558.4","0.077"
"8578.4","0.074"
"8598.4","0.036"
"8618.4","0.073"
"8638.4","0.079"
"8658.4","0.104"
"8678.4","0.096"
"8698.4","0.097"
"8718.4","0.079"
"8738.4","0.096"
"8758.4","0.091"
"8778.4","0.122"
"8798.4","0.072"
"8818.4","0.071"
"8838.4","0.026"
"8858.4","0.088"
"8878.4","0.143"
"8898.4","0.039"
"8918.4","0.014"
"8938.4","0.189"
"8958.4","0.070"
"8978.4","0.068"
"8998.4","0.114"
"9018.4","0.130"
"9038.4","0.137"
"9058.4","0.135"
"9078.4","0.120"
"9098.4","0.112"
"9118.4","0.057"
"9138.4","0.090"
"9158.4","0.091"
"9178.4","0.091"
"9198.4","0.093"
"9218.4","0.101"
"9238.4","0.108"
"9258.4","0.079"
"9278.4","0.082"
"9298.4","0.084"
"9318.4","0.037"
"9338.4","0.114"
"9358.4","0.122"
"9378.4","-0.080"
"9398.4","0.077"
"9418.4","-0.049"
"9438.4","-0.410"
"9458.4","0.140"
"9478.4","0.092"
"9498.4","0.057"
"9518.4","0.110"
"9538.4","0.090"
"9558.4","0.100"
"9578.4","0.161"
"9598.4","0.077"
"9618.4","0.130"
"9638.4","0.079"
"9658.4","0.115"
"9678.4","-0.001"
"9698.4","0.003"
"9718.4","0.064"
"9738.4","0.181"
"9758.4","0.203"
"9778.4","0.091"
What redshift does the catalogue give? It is 0.95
